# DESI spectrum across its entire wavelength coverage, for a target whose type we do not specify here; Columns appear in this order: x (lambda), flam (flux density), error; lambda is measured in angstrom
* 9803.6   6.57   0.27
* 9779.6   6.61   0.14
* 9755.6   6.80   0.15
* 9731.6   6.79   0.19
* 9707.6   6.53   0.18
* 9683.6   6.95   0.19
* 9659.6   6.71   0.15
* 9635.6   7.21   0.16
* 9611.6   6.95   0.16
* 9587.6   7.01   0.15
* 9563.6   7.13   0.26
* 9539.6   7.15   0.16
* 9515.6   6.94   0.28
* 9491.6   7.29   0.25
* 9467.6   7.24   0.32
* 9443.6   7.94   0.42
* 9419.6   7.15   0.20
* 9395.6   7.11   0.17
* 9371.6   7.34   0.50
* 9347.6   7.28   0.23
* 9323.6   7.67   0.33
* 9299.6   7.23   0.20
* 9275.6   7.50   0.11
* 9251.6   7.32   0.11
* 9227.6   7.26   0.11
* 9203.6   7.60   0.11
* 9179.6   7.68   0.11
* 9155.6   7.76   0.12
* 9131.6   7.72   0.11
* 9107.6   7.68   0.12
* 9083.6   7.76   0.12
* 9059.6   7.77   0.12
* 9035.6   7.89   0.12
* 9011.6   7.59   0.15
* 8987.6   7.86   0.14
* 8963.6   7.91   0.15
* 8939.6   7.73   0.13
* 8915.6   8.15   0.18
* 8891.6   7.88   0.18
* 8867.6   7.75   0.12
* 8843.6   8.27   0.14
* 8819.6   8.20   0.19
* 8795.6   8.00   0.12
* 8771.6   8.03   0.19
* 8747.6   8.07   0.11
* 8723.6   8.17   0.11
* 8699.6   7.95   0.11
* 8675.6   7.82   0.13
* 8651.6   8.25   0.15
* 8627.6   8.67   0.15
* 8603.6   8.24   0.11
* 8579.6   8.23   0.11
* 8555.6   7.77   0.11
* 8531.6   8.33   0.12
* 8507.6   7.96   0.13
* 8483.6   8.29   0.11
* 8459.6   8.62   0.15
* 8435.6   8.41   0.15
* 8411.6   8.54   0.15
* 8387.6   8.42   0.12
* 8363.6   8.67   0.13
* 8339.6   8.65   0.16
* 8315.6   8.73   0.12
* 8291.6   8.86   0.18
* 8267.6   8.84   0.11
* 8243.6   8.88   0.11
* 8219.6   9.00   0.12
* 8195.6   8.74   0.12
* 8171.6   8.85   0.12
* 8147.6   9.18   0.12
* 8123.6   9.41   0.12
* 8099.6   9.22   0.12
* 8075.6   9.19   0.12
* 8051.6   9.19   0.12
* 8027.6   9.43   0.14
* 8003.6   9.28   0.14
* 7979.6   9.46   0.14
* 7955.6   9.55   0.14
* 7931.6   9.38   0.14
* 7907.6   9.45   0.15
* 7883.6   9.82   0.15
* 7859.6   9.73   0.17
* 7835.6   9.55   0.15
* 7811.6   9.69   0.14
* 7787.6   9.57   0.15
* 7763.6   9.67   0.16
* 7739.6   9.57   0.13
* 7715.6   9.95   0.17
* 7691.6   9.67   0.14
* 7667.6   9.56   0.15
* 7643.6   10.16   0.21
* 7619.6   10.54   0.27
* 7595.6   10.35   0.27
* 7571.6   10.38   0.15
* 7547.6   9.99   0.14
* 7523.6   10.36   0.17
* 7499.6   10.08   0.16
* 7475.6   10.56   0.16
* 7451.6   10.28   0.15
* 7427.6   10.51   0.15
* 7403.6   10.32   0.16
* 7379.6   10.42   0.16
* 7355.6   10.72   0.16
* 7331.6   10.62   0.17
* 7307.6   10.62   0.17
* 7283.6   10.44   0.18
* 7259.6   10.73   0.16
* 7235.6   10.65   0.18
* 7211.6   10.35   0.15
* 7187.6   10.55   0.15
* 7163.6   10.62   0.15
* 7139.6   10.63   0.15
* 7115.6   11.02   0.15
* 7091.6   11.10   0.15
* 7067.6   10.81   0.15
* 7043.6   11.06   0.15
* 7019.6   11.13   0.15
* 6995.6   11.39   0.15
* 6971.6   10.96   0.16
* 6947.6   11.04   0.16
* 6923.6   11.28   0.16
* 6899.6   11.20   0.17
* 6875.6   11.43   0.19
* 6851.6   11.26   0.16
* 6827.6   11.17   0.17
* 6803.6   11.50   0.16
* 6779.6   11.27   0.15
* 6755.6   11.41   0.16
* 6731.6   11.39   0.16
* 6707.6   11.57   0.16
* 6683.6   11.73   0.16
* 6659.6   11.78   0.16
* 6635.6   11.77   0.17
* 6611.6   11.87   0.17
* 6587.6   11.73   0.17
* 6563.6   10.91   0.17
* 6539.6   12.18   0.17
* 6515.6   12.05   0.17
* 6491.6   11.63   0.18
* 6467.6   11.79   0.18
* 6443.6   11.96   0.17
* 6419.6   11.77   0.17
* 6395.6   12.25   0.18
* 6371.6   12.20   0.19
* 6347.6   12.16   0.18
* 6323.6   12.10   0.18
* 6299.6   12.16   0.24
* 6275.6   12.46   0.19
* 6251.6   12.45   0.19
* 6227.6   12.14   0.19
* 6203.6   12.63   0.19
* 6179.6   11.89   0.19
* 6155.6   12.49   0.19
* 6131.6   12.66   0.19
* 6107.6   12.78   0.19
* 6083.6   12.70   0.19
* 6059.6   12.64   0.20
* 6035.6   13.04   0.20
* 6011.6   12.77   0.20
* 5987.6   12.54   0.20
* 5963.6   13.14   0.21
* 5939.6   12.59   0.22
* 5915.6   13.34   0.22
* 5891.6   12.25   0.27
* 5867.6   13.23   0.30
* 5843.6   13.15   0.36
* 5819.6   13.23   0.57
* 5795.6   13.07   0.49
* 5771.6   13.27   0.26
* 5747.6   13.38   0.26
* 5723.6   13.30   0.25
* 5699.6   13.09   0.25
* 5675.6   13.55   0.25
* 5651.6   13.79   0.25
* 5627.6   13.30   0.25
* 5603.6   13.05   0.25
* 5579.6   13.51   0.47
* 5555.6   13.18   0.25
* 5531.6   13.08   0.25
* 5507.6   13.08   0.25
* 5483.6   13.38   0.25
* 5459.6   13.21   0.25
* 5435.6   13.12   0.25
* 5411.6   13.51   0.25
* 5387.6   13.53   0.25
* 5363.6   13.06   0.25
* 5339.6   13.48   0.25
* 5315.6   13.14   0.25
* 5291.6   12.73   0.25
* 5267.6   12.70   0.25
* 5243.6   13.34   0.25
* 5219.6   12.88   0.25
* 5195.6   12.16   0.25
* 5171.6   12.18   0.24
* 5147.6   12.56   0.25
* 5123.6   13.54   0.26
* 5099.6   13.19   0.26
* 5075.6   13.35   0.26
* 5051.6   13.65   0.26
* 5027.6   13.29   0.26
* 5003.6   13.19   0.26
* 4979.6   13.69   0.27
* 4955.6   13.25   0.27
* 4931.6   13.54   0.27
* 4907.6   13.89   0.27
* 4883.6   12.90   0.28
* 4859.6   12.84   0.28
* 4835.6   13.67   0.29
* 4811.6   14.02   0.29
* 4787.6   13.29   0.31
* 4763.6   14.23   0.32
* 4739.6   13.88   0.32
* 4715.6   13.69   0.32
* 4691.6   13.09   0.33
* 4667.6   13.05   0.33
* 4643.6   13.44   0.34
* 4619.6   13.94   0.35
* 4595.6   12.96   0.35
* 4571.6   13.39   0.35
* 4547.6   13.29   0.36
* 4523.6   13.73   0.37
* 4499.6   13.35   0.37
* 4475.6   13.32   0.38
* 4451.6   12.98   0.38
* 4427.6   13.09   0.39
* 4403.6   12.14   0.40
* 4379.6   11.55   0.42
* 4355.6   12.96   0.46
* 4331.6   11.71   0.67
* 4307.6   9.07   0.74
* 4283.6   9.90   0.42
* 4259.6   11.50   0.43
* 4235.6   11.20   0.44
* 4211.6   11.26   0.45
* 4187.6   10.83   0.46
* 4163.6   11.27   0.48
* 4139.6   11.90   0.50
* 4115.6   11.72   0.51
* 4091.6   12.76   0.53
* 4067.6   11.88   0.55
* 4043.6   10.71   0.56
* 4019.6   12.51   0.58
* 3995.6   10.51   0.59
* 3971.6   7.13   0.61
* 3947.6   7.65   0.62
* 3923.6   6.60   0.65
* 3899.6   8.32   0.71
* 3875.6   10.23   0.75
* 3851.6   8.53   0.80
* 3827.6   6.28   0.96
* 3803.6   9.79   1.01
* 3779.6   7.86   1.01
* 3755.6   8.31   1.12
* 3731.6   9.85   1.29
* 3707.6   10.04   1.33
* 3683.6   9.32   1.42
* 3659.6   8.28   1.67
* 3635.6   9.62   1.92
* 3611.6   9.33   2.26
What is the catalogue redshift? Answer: 0.00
